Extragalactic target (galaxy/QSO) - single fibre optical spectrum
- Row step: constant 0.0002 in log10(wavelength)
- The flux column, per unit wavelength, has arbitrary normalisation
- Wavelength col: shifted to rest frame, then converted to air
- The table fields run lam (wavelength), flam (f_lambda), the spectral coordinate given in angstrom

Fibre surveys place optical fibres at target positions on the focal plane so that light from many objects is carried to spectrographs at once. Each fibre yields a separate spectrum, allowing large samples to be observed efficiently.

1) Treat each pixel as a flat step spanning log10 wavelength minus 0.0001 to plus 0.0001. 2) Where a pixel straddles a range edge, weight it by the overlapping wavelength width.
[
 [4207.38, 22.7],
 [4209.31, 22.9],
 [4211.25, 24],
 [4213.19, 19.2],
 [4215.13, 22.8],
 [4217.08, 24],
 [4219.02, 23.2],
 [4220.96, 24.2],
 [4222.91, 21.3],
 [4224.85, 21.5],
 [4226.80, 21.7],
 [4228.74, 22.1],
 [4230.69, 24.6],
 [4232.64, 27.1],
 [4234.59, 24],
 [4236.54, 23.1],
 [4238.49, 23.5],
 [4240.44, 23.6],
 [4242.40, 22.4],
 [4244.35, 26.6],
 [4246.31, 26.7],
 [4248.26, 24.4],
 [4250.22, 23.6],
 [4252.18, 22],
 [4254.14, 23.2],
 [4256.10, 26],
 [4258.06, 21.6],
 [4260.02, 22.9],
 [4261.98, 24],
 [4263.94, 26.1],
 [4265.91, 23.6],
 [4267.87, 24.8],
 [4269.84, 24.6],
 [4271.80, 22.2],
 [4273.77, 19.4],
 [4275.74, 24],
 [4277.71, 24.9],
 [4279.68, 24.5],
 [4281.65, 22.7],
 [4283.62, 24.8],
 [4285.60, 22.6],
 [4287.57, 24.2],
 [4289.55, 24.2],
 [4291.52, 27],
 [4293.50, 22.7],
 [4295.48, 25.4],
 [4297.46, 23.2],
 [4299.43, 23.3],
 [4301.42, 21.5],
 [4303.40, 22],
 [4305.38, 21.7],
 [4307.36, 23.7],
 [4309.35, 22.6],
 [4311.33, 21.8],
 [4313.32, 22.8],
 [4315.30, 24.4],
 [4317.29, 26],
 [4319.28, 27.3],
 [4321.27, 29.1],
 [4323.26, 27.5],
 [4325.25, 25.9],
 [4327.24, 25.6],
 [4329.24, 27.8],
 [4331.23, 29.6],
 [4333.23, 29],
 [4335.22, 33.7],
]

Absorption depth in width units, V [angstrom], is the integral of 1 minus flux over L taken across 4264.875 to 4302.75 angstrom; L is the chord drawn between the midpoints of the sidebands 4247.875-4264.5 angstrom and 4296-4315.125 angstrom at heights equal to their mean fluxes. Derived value -0.9 angstrom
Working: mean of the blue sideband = 23.7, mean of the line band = 23.6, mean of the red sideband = 22.7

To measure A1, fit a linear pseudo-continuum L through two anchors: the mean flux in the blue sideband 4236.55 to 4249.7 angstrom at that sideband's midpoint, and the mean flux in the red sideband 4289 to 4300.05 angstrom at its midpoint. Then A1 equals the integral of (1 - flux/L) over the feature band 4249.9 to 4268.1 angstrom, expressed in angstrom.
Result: 0.5 angstrom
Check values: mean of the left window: 24.4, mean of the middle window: 23.7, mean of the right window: 24.4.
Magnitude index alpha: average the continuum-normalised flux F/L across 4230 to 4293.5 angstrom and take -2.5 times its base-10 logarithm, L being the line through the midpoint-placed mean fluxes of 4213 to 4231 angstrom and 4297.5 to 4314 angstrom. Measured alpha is -0.07 mag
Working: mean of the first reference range 22.5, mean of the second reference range 22.5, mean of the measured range 24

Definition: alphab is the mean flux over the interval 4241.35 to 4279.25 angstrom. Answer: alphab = 23.8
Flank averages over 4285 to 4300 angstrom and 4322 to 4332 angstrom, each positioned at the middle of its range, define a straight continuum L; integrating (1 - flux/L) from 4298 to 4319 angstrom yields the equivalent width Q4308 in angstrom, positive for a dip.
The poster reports 2.03 angstrom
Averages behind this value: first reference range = 24.1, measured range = 23.1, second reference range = 27.3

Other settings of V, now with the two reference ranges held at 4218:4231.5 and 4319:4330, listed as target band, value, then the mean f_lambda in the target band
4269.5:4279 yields 0.74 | 23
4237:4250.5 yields -0.50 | 24.4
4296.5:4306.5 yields 1.44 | 22.4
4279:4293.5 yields 0.72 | 24.2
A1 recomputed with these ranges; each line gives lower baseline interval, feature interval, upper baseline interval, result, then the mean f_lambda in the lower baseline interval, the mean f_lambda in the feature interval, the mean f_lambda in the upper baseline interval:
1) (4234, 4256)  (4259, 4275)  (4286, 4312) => 0.2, 24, 23.5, 23.3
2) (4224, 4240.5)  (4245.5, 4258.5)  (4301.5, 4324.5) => -0.2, 23.5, 24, 24.4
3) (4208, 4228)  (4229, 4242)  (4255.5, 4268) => -0.6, 22.5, 24.1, 24.1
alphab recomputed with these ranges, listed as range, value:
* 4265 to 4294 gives 23.8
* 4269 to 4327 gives 24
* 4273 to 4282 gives 23.2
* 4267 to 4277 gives 23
